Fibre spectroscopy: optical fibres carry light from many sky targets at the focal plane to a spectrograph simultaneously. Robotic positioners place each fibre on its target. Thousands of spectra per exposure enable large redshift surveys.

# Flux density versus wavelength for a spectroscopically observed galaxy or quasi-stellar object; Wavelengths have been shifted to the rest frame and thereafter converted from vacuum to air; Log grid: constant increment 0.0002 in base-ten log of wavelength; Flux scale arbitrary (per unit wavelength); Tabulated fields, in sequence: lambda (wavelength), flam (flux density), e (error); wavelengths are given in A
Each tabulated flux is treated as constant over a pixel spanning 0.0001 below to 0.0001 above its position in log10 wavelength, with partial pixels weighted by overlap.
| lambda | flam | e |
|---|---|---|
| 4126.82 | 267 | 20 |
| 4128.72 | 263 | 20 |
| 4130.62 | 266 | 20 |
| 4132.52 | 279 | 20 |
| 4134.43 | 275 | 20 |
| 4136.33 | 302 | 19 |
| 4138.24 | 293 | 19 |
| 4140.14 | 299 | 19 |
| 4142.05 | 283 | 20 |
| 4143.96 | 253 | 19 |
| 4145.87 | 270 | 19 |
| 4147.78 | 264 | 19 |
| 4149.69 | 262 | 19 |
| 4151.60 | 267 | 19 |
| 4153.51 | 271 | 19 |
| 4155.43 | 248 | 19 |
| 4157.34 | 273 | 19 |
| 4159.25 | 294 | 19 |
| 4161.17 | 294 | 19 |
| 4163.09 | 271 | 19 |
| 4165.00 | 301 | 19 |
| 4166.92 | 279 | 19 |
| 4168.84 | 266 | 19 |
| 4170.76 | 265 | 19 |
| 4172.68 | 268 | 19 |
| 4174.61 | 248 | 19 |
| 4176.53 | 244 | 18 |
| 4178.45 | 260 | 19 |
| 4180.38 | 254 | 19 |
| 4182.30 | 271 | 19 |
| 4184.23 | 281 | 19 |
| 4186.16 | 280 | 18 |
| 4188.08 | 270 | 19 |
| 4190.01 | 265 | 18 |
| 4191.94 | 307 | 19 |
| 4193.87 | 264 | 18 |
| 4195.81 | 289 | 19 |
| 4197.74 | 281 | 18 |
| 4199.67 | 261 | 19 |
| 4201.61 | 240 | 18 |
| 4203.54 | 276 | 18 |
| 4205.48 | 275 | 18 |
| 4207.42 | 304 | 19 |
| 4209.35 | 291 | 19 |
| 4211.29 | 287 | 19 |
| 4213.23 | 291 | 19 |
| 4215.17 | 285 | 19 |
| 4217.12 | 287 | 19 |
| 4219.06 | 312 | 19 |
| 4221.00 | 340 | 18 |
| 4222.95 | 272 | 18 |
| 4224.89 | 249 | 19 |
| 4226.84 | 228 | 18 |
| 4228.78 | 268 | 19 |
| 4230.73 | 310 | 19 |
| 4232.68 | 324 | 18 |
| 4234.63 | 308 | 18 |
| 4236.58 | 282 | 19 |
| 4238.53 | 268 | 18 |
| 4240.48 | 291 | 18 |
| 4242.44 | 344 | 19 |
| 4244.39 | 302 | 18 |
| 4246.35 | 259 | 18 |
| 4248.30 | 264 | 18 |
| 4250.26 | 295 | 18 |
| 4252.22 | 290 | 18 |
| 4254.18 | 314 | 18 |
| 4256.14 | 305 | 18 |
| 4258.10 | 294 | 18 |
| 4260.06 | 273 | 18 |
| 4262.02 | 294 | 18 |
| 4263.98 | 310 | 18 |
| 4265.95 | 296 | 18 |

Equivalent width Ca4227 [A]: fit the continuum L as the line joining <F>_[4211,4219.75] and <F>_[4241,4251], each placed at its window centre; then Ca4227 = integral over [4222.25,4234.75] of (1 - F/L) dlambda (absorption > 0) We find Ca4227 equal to 0.6 A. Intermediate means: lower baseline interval 292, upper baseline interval 293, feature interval 278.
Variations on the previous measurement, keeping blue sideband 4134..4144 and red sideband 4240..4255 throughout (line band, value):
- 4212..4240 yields 0.5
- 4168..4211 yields 2.9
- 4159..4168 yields 0.1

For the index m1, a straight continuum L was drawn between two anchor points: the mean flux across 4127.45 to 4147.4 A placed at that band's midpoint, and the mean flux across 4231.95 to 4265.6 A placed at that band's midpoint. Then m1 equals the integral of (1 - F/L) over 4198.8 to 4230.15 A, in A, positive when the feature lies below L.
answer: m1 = 1.1 A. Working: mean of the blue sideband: 278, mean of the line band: 280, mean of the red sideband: 295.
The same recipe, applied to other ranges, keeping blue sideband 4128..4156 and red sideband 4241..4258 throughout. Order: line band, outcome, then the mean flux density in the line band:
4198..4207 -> 0.61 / 267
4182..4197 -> 0.25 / 279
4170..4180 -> 0.84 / 257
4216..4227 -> 0.19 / 285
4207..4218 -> -0.07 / 290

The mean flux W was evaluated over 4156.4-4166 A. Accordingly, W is 287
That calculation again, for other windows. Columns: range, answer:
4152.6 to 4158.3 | 264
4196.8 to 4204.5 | 265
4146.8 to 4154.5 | 266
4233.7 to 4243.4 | 298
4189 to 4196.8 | 281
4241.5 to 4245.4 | 322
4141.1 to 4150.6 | 266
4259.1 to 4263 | 284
